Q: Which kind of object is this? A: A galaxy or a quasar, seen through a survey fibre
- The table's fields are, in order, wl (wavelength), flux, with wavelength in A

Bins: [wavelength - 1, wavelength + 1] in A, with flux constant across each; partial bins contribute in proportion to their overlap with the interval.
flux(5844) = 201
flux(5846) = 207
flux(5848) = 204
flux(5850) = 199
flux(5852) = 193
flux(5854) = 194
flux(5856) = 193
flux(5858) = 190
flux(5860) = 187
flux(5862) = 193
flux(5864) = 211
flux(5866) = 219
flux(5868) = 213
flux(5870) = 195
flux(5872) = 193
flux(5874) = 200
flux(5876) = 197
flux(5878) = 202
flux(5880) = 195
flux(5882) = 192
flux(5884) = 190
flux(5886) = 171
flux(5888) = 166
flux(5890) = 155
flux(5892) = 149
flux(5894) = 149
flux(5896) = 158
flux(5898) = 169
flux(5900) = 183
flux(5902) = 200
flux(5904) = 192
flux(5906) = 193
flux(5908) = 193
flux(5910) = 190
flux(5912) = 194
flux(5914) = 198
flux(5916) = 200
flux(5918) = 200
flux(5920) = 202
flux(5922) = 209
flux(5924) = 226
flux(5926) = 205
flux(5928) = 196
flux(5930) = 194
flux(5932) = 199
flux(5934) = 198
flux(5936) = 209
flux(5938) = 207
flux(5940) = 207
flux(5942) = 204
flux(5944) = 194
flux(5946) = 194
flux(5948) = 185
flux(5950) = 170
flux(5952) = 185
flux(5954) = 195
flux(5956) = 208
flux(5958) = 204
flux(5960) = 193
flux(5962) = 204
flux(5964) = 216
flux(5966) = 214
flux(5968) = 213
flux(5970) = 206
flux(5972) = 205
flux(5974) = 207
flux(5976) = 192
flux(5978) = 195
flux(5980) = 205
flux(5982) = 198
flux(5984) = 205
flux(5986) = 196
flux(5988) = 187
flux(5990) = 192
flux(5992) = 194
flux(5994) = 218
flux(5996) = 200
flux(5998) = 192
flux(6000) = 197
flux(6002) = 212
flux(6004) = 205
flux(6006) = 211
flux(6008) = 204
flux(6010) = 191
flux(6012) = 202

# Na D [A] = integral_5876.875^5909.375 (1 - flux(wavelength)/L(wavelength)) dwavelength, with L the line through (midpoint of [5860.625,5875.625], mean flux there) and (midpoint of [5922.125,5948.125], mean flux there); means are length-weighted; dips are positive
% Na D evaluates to 3.8 A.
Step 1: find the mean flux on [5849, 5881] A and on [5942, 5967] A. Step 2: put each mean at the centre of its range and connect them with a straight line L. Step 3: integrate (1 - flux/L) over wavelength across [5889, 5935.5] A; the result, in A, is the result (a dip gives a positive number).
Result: 1.9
